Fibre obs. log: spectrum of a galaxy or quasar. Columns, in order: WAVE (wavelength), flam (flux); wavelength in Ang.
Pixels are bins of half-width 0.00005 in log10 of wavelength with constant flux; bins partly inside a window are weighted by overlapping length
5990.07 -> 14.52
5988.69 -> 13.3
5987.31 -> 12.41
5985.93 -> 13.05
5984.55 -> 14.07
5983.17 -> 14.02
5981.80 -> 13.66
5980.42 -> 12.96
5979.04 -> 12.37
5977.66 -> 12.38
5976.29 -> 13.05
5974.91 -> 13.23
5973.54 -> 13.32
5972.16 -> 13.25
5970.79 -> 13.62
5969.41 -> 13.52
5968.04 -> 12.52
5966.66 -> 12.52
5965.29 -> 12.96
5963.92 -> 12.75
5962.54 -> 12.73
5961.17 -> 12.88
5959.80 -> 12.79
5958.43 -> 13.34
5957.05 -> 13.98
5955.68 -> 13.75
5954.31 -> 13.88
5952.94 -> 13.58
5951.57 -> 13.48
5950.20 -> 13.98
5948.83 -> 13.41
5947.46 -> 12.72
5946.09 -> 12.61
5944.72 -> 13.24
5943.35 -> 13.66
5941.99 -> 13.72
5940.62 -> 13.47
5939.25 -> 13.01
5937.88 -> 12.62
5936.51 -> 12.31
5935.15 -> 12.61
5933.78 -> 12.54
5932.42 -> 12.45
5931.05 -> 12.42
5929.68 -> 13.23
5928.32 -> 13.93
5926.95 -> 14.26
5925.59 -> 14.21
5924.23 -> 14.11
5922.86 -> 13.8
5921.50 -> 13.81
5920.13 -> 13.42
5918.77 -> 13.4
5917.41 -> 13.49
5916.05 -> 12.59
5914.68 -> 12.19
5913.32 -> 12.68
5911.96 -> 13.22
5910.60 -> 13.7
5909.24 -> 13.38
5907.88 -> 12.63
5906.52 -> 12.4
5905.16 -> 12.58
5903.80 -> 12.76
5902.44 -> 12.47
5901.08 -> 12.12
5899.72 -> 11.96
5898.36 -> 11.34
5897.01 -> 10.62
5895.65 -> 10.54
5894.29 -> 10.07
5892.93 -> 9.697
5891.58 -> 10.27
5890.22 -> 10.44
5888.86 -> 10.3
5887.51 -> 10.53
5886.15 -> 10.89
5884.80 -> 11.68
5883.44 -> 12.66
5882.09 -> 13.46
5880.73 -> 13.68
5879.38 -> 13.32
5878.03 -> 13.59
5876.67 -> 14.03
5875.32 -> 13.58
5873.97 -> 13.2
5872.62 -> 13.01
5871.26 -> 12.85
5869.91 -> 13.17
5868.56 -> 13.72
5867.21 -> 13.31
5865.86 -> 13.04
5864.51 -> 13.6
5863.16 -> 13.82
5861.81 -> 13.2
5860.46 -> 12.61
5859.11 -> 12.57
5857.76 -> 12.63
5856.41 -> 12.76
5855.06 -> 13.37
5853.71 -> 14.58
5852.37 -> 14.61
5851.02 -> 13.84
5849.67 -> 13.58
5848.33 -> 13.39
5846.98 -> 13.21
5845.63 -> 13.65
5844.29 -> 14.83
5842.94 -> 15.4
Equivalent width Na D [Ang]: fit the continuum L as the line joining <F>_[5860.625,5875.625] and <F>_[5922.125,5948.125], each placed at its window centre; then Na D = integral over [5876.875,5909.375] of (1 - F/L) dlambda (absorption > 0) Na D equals 3.5 Ang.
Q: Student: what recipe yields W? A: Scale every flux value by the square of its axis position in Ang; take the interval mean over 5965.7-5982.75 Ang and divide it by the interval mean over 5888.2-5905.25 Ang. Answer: 1.2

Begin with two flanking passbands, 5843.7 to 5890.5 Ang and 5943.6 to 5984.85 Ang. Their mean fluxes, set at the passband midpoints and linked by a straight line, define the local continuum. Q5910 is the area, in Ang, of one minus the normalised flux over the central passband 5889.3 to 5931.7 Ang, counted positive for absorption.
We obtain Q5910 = 2.06 Ang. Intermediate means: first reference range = 13.1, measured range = 12.5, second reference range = 13.2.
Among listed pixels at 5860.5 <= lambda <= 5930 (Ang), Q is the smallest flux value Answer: 9.697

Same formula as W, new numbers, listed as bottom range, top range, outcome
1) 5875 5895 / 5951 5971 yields 1.14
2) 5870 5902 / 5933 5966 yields 1.13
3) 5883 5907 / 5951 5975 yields 1.20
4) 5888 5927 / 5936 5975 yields 1.09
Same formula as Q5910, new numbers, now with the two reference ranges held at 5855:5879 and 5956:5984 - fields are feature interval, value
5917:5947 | -0.3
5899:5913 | 0.5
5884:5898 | 2.8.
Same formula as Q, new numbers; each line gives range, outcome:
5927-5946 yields 12.31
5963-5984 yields 12.37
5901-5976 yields 12.12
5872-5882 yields 13.01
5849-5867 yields 12.57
